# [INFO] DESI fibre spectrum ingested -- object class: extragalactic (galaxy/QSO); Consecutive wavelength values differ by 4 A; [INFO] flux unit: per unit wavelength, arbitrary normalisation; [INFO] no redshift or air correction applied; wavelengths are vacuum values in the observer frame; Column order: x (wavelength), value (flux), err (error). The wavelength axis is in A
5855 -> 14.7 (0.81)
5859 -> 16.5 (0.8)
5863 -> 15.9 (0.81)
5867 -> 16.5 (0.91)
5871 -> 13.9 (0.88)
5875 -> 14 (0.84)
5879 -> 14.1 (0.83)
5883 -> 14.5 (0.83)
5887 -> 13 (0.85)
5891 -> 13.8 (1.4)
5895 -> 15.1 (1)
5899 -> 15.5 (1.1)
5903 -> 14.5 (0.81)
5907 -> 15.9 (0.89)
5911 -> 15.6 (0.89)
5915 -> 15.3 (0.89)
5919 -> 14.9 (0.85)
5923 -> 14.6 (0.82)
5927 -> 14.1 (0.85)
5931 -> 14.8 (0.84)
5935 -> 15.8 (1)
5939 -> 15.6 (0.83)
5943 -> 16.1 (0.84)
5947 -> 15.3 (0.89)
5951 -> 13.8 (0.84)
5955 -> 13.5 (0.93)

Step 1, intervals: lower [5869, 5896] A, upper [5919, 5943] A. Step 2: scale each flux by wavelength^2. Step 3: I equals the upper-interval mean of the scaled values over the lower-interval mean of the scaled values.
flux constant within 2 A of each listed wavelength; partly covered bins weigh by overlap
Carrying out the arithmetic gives 1.09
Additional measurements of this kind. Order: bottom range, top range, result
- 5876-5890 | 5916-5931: 1.07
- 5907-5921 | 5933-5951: 1.02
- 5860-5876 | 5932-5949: 1.05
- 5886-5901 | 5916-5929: 1.02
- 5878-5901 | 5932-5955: 1.07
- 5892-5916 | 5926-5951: 1.01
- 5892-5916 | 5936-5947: 1.05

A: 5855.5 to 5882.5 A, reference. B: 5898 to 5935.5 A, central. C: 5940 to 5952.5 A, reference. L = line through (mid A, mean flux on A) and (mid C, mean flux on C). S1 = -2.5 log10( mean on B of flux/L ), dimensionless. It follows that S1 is 0.005 mag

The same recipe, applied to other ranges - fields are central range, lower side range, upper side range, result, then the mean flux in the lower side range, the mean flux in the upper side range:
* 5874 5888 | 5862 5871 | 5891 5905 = 0.102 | 15.7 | 14.9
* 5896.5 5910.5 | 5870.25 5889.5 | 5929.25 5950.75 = -0.061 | 13.9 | 15.4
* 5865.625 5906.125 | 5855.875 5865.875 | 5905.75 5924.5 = 0.085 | 16.1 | 15.3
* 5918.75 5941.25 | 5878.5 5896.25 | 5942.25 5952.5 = -0.019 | 14.1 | 15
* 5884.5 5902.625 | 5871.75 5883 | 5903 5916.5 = 0.032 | 14.1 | 15.4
